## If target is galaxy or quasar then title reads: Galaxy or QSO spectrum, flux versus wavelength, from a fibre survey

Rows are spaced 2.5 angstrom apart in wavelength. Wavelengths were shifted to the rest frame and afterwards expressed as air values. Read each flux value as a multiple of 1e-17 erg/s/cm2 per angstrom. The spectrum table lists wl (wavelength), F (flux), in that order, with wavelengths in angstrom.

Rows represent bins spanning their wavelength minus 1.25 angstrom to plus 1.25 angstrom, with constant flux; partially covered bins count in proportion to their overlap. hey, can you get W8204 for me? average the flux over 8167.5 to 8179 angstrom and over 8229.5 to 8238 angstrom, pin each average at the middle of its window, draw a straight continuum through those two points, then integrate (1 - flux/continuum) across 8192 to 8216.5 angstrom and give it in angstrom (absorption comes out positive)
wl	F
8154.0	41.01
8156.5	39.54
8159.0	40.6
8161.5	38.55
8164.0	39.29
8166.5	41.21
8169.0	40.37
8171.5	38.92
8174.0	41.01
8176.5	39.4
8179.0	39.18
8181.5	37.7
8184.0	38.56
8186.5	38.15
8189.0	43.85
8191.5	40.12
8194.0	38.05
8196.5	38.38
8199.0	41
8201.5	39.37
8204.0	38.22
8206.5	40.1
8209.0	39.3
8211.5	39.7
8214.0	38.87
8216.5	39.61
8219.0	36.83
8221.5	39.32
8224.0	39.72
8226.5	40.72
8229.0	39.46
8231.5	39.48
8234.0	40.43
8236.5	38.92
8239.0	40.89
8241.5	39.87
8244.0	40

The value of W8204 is 0.3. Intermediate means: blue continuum 39.9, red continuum 39.6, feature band 39.3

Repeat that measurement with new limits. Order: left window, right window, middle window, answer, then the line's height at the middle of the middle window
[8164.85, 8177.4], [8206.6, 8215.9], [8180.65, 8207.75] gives 0.2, 39.7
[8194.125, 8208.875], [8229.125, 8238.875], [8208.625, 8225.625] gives 0.2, 39.5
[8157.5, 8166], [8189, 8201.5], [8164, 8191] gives -0.1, 39.7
